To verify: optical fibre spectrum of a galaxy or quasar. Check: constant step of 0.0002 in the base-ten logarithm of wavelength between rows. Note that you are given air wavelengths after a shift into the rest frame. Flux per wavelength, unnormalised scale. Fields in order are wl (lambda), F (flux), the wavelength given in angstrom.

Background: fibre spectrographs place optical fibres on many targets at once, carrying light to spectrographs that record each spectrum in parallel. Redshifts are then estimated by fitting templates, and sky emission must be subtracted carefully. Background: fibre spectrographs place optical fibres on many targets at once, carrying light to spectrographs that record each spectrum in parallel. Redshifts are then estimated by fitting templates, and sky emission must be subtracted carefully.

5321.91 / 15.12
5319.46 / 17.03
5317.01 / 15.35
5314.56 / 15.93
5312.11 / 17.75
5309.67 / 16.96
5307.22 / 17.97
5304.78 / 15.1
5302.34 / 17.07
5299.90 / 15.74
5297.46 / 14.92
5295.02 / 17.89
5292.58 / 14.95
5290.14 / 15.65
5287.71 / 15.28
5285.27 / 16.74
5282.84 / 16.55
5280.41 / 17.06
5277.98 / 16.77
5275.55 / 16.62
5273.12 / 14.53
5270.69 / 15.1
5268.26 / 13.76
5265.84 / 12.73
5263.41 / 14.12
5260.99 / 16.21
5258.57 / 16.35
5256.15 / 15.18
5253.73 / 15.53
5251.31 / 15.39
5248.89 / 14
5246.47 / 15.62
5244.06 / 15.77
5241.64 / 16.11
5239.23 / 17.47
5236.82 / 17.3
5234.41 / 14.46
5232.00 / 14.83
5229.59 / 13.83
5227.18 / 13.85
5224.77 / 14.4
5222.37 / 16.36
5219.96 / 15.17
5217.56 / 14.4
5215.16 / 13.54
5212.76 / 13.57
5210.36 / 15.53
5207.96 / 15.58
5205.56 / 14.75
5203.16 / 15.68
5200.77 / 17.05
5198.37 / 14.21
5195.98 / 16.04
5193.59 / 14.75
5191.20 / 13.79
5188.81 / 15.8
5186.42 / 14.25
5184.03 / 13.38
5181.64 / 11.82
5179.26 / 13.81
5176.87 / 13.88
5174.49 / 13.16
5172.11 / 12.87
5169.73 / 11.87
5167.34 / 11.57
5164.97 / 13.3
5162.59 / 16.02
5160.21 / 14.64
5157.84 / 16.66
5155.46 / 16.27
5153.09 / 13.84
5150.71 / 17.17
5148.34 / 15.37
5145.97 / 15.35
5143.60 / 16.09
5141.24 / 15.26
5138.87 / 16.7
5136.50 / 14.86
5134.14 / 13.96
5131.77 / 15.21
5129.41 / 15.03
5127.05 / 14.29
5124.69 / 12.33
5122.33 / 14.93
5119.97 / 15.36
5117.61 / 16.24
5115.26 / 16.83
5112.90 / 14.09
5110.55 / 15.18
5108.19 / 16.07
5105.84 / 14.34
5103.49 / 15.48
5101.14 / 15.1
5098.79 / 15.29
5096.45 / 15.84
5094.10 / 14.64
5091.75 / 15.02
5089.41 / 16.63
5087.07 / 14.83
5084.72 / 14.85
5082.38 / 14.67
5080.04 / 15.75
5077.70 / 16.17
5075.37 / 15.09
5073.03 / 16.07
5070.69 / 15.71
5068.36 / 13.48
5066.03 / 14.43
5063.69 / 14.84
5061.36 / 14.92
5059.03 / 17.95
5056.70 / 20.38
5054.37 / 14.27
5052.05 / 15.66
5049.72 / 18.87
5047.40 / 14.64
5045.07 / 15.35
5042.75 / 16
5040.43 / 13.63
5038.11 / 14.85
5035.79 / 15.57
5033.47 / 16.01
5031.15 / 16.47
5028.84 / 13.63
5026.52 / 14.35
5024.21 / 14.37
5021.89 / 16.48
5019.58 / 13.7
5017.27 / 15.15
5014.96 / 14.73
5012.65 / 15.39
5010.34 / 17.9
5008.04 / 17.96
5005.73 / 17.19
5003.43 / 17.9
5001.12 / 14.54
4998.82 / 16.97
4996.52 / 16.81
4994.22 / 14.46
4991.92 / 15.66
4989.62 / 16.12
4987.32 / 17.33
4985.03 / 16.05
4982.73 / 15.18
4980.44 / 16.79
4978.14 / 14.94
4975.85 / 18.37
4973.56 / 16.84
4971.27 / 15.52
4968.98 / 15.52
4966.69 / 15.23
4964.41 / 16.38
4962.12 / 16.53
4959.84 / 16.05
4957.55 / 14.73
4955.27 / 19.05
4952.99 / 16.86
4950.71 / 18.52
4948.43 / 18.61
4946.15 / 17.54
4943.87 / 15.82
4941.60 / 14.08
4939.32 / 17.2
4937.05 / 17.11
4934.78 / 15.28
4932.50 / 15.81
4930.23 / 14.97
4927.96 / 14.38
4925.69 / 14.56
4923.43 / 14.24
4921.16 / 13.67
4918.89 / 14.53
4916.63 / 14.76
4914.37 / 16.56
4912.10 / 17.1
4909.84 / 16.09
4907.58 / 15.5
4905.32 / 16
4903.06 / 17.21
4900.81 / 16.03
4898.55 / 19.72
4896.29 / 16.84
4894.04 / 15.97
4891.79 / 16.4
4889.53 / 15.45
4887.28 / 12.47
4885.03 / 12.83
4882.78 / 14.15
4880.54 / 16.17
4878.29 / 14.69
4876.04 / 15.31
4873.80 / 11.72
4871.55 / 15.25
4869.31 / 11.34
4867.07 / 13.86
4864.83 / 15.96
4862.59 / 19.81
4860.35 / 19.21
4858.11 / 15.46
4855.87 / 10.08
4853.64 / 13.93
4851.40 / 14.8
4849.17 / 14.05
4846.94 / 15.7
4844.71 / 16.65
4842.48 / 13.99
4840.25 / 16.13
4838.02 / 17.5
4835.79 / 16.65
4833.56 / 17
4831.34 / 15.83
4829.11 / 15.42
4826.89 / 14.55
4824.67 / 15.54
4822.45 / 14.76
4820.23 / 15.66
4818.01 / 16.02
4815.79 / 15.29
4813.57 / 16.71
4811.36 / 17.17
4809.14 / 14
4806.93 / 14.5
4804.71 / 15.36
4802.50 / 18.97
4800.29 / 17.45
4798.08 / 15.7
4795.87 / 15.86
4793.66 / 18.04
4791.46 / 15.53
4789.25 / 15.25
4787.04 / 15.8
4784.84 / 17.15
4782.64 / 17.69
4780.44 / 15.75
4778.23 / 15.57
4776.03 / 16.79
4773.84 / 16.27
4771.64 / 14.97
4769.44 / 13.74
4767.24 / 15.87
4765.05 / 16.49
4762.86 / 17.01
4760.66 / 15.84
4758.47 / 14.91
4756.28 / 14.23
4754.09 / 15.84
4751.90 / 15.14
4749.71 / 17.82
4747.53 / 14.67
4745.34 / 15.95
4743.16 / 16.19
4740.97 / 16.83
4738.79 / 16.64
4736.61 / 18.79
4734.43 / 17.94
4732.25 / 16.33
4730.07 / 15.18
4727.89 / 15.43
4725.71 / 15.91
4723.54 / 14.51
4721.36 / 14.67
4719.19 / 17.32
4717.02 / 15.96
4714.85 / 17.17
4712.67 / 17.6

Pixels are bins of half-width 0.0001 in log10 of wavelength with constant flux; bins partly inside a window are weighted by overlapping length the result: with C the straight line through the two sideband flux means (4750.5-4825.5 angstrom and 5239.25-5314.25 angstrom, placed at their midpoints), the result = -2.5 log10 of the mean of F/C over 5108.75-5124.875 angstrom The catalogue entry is 0.05 mag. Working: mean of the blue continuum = 15.9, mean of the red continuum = 15.8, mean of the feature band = 15.2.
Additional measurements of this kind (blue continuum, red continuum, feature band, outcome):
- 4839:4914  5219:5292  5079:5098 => 0.01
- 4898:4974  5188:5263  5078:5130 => 0.03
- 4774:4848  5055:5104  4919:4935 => 0.09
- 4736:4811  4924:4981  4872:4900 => 0.07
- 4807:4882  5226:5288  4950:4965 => -0.10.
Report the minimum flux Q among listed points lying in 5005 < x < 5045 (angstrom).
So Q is 13.63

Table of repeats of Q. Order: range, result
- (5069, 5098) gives 14.64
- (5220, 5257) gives 13.83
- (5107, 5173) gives 11.57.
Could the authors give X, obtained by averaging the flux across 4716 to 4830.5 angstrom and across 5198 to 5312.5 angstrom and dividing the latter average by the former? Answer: 0.97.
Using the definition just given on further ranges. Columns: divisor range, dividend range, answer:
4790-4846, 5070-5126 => 0.95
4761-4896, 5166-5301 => 0.96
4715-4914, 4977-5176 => 0.97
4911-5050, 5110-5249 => 0.93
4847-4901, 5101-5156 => 1.01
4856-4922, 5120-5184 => 0.94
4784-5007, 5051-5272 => 0.95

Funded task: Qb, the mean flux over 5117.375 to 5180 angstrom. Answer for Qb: 14.6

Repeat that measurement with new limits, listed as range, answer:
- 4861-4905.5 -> 15.4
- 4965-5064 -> 15.9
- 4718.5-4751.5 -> 16.2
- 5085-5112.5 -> 15.3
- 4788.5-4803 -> 16.6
